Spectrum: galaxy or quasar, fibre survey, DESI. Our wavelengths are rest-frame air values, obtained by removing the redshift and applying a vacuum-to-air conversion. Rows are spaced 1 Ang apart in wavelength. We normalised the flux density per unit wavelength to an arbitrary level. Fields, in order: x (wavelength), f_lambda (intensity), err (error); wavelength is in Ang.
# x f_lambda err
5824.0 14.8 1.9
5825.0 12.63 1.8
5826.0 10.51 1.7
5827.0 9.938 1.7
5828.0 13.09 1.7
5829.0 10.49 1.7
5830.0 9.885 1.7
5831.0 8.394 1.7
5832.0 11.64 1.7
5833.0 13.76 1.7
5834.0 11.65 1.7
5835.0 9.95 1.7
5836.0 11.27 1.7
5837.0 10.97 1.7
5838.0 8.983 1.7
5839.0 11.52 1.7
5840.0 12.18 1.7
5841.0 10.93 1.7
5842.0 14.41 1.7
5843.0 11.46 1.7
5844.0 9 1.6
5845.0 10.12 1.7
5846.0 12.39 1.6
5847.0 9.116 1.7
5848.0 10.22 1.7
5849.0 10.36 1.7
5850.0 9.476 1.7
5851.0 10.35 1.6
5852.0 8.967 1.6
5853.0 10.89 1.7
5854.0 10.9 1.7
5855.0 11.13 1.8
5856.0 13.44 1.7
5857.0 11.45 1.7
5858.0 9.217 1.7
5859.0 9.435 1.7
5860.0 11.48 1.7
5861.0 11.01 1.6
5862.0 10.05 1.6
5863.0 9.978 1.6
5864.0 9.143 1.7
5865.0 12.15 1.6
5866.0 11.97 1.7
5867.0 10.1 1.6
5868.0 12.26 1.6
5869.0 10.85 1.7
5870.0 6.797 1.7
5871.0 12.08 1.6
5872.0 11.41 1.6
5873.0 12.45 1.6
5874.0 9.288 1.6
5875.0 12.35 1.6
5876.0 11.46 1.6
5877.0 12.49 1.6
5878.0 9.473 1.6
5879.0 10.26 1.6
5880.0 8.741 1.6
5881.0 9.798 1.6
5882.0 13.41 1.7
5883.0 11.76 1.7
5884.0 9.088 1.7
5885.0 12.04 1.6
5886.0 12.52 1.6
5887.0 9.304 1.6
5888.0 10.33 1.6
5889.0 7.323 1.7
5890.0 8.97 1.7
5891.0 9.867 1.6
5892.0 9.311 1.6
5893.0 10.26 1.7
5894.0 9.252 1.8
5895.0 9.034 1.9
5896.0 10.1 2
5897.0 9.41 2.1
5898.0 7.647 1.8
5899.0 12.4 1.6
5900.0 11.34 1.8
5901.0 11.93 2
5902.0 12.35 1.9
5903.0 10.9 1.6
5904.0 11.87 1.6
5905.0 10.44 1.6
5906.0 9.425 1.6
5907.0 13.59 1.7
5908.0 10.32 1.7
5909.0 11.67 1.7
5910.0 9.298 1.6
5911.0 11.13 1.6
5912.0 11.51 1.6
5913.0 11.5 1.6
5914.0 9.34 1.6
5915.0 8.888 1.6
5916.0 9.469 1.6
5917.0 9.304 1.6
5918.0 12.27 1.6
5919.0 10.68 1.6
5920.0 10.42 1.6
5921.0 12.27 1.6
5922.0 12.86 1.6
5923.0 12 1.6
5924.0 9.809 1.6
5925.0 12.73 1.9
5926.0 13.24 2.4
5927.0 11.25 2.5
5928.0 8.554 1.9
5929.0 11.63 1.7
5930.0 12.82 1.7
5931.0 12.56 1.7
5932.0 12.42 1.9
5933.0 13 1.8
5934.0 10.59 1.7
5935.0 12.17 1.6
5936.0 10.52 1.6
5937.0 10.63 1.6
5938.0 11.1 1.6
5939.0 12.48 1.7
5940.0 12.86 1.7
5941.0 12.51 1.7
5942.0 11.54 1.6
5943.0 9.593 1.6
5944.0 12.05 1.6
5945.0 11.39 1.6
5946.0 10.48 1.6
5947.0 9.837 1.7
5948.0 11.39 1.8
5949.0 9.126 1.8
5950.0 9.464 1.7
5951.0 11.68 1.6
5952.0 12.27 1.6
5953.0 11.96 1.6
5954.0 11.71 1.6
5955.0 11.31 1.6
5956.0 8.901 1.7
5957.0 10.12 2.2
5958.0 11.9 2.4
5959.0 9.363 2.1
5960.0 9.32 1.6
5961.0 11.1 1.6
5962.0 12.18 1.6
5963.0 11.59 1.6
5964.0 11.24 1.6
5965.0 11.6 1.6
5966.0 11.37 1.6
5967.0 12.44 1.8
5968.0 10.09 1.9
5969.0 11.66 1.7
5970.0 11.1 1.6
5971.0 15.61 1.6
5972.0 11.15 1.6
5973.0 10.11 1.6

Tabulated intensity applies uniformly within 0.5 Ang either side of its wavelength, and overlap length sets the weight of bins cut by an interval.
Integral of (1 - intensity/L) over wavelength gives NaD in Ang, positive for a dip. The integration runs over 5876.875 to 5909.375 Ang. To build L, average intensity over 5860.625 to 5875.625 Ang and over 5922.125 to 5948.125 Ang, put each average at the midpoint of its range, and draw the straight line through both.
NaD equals 1.7 Ang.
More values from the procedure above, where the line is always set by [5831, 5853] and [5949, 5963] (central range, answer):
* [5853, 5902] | 1.18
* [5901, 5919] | 0.04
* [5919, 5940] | -1.60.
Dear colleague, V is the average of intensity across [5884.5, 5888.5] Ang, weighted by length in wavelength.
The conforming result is 11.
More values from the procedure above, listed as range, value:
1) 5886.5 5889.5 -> 8.99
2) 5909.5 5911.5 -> 10.2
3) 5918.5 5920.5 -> 10.6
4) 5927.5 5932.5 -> 11.6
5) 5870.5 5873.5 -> 12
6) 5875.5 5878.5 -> 11.1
